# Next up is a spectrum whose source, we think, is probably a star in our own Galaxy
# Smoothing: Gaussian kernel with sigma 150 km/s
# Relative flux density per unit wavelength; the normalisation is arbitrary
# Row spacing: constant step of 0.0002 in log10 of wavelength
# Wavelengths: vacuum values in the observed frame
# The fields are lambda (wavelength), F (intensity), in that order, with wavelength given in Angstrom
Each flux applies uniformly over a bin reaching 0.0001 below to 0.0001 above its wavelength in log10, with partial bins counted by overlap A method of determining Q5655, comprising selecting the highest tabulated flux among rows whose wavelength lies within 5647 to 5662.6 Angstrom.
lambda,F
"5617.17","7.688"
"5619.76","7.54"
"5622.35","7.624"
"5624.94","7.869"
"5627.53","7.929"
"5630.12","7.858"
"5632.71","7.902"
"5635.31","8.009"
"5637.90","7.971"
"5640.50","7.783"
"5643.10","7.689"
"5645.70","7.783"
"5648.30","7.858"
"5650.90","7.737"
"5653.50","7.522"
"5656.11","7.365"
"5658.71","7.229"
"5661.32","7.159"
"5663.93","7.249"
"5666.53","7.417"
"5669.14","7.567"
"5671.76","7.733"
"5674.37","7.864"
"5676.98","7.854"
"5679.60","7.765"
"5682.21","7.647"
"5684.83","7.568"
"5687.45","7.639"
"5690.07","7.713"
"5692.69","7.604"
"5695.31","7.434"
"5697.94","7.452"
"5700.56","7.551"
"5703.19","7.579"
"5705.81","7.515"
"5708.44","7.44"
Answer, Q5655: 7.858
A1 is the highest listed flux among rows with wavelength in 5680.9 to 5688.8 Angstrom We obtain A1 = 7.647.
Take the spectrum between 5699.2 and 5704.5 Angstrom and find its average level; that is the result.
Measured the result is 7.57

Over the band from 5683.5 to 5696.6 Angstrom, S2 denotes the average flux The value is 7.59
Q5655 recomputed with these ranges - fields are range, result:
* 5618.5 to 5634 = 7.929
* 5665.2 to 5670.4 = 7.567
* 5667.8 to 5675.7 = 7.864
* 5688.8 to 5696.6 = 7.713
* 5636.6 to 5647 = 7.971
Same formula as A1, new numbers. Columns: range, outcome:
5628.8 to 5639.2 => 8.009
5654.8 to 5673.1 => 7.733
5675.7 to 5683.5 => 7.854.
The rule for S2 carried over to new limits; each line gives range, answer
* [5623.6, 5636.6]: 7.91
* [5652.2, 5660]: 7.37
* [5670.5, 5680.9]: 7.81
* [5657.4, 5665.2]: 7.21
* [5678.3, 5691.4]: 7.67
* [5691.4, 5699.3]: 7.5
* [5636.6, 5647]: 7.81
